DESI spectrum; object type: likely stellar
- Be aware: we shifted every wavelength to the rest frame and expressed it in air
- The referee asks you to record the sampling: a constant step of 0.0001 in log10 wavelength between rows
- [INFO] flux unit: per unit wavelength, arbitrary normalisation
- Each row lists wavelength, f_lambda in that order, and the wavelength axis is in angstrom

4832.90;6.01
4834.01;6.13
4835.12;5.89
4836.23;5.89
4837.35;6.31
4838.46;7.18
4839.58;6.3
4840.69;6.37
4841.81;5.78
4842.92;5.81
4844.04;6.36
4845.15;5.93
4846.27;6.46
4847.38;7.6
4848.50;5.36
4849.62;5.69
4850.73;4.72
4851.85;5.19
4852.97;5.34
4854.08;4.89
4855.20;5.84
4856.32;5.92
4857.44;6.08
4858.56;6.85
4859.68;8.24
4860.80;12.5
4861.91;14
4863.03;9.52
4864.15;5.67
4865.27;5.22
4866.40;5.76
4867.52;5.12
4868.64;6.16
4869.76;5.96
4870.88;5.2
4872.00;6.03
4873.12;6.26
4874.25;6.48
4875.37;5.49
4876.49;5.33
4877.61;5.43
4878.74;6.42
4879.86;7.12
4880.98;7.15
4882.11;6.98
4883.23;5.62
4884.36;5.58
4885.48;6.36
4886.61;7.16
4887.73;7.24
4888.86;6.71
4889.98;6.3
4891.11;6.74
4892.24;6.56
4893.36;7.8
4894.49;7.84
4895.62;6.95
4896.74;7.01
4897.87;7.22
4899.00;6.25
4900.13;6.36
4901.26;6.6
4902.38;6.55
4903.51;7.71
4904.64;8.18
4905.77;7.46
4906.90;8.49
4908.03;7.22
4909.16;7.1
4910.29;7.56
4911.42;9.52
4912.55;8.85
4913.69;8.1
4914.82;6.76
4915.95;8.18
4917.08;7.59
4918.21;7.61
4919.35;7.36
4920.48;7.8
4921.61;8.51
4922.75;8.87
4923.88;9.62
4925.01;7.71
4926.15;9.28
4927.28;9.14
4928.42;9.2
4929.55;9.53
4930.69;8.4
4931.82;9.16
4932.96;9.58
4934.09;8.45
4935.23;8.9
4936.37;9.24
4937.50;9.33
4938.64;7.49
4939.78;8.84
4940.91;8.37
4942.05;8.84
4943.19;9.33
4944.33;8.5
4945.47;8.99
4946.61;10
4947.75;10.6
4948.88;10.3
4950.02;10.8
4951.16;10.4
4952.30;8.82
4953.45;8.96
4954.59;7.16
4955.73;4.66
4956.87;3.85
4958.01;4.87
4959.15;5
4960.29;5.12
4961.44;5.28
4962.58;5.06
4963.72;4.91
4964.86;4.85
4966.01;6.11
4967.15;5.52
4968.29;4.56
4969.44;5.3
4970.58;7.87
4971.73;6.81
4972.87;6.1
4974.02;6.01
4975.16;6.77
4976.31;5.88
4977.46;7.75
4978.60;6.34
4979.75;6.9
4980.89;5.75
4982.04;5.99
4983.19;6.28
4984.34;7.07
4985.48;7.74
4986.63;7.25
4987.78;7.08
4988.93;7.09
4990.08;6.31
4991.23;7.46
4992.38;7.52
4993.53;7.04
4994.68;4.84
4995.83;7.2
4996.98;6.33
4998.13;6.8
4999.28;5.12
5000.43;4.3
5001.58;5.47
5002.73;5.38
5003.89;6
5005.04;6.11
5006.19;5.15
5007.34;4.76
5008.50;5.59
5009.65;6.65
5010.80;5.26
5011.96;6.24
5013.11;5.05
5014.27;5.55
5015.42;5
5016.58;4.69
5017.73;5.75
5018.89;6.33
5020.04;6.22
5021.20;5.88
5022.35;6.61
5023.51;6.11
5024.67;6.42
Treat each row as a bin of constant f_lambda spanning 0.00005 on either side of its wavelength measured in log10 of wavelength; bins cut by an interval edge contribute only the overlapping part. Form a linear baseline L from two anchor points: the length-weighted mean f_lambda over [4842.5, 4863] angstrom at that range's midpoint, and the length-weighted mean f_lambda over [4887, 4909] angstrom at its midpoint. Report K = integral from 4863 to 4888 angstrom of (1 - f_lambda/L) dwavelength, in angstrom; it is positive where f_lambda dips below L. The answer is 3.1 angstrom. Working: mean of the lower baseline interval 6.9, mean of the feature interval 6.15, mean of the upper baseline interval 7.12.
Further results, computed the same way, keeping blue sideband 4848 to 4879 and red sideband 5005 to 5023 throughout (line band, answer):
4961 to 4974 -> 0.5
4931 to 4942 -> -5.0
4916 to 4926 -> -3.3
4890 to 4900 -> -1.1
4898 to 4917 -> -4.1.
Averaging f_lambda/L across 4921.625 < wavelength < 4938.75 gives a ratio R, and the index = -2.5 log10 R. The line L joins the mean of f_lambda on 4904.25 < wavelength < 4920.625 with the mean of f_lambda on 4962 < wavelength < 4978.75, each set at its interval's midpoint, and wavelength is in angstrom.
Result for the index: -0.23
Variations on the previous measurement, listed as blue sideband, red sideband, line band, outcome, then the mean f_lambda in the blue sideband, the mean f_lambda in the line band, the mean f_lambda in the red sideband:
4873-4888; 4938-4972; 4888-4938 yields -0.18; 6.31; 7.94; 7.24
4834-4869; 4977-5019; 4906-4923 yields -0.24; 6.57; 7.94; 6.13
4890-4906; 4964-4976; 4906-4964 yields -0.24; 7.05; 8.11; 5.96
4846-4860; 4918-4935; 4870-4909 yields 0.10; 5.97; 6.7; 8.71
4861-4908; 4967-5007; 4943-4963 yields -0.18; 6.83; 7.63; 6.32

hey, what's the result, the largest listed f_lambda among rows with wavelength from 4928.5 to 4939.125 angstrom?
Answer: 9.58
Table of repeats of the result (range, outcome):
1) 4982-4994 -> 7.74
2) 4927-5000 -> 10.8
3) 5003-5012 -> 6.65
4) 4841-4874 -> 14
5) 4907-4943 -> 9.62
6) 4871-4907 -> 8.49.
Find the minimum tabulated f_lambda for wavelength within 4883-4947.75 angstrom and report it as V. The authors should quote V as 5.58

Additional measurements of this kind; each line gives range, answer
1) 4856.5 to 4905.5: 5.12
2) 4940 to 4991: 3.85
